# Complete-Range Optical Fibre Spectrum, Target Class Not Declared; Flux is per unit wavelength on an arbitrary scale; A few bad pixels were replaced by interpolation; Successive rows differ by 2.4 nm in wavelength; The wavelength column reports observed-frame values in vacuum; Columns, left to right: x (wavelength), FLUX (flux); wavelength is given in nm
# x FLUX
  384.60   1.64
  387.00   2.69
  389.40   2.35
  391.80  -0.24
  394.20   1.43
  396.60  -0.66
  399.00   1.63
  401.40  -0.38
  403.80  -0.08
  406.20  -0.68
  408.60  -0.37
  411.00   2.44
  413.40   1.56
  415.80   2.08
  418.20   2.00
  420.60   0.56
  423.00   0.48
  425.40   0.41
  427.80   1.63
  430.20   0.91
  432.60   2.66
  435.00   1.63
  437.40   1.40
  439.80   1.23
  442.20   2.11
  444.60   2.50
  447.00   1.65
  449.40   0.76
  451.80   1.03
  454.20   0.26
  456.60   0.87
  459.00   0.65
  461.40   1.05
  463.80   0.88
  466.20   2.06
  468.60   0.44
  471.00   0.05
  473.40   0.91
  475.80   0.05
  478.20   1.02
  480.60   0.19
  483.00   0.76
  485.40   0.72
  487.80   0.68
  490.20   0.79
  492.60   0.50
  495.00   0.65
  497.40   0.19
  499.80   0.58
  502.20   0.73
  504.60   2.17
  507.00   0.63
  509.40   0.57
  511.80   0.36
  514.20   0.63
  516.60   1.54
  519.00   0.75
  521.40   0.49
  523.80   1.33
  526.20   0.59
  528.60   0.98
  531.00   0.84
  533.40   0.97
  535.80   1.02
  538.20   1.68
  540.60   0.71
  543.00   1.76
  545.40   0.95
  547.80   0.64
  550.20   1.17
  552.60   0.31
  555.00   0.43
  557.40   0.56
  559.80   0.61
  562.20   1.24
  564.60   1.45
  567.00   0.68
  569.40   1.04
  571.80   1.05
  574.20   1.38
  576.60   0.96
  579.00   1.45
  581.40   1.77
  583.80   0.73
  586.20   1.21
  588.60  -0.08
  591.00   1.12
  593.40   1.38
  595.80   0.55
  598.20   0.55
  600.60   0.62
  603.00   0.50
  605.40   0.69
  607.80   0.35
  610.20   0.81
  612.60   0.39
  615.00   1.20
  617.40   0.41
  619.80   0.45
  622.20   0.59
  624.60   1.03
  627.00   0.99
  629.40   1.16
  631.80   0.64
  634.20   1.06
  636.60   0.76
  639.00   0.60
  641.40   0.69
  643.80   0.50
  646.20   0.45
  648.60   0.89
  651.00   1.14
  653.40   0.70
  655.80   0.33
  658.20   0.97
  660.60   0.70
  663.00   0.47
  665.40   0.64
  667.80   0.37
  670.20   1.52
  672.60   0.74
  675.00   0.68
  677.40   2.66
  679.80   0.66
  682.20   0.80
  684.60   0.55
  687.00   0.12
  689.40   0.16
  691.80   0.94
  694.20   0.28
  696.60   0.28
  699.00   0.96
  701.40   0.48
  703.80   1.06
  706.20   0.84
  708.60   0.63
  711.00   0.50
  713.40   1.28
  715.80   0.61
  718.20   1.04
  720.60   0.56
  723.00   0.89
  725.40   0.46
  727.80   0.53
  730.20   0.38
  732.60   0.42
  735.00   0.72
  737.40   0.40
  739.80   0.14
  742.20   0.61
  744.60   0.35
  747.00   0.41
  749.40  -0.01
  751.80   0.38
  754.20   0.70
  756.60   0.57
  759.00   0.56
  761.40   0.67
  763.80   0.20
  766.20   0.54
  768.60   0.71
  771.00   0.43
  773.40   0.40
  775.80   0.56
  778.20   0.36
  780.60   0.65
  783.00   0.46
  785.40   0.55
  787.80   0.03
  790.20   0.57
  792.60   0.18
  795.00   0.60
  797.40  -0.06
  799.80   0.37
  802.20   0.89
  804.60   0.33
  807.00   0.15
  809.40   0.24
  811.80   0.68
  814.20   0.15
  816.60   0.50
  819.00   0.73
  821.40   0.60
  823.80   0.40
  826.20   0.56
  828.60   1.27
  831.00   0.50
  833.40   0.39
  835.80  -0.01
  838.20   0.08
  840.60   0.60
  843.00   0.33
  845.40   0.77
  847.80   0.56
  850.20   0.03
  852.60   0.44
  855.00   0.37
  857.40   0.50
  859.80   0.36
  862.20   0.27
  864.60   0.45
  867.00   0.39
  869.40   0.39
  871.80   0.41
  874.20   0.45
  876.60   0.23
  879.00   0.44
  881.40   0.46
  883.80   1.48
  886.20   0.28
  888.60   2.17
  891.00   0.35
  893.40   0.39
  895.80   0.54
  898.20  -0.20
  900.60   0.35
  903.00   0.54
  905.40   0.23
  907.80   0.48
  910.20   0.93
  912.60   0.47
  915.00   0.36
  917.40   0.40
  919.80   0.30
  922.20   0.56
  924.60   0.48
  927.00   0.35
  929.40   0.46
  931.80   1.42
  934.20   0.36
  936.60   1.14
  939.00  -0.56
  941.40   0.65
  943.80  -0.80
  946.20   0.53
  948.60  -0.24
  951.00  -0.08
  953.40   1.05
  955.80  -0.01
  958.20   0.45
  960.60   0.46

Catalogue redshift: 0.35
